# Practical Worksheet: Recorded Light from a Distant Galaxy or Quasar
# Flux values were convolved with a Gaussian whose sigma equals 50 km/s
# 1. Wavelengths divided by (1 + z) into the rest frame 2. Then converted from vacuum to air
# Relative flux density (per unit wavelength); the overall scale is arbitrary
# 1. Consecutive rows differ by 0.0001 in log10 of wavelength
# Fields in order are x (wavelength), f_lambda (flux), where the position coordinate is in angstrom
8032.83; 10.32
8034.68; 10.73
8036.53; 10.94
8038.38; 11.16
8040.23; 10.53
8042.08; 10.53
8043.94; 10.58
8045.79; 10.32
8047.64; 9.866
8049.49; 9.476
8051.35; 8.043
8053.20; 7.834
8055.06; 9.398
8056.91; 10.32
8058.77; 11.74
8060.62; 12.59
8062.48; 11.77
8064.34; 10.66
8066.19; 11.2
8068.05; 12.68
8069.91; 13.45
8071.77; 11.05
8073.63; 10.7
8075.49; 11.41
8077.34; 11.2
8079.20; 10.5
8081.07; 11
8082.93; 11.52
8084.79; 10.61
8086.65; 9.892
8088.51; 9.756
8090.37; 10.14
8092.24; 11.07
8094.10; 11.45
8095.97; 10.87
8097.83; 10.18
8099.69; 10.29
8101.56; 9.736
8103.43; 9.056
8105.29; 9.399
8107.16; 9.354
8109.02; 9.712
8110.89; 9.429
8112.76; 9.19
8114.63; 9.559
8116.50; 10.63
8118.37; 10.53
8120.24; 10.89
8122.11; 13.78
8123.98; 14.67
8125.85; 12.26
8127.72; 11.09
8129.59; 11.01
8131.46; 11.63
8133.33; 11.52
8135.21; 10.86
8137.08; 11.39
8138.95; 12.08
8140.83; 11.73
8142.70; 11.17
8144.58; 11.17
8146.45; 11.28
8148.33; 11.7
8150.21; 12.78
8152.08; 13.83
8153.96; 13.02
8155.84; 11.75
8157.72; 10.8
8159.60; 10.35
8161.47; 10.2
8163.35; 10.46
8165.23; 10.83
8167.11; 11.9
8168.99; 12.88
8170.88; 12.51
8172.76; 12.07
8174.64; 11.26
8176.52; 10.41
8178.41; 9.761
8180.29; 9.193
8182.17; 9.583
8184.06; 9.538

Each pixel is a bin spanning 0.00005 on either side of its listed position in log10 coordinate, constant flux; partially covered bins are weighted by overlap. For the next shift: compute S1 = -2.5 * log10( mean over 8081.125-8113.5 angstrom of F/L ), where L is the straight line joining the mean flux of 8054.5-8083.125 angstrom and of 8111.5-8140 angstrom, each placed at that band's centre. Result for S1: 0.12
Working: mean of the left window 11.3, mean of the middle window 10.1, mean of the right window 11.4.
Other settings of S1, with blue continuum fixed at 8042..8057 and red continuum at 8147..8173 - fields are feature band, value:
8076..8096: -0.05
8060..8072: -0.21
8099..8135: 0.02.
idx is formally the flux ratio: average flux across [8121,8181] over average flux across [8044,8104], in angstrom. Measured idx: 1.09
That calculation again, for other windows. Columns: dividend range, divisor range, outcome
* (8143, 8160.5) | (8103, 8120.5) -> 1.21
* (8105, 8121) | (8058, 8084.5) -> 0.86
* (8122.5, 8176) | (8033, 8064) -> 1.13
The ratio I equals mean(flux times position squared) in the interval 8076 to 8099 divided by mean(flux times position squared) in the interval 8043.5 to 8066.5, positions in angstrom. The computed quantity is 1.1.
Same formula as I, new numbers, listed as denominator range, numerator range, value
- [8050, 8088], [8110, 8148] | 1.06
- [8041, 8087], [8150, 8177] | 1.11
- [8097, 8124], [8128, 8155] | 1.15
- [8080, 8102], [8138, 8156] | 1.16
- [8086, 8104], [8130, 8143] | 1.13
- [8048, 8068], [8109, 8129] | 1.09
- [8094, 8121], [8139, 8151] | 1.18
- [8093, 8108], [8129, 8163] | 1.16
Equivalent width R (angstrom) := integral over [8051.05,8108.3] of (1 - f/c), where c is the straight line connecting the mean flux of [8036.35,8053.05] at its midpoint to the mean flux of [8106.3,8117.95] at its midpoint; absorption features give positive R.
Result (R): -4.6 angstrom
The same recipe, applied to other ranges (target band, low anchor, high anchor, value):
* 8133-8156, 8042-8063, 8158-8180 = -2.1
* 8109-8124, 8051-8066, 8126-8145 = 0.5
